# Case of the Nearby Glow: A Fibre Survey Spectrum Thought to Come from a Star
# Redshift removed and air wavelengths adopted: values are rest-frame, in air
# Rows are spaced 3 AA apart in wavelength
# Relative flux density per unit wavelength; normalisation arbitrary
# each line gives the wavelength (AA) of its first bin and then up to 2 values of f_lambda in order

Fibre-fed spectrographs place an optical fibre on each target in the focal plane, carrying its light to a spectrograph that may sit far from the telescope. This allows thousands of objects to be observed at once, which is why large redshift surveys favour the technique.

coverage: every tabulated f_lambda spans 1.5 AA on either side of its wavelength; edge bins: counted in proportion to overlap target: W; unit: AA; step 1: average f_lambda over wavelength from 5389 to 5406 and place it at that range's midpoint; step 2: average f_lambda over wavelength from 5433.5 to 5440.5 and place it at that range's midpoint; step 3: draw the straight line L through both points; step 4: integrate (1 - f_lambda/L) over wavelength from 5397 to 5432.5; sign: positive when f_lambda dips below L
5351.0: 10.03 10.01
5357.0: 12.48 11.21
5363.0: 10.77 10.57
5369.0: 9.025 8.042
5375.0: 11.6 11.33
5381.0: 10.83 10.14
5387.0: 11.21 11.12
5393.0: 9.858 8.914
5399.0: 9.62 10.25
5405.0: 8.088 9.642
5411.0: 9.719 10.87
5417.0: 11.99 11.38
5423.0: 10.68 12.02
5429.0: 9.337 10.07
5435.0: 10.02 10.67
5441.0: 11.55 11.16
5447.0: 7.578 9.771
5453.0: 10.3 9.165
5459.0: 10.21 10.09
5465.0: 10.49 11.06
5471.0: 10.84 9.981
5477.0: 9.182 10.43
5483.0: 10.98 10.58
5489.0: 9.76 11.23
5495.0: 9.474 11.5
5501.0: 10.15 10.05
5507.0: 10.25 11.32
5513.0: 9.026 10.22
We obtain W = -0.9 AA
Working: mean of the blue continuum 9.64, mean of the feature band 10.3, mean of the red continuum 10.5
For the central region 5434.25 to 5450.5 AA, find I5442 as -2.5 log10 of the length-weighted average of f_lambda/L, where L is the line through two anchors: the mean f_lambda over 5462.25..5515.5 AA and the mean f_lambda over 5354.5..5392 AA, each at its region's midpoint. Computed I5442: 0.03 mag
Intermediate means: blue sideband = 10.7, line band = 10.2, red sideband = 10.4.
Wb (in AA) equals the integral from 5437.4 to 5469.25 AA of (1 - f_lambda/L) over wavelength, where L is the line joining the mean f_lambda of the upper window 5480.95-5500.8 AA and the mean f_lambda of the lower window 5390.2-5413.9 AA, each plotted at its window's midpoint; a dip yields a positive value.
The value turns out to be -0.03 AA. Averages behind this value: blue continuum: 9.62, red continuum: 10.6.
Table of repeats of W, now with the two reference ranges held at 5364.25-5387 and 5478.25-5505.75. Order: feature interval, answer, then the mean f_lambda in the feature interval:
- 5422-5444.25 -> -0.63 AA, 10.7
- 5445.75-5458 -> 1.32 AA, 9.28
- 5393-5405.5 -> 1.14 AA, 9.39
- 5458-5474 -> -0.13 AA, 10.5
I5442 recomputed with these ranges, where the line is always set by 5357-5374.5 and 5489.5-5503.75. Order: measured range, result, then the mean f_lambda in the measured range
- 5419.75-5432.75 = -0.03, 10.7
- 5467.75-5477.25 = 0.01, 10.3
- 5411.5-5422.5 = -0.09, 11.2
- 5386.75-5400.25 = 0.02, 10.1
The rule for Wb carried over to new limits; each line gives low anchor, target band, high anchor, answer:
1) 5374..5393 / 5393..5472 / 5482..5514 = 3.7 AA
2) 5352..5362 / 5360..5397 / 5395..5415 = 0.3 AA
